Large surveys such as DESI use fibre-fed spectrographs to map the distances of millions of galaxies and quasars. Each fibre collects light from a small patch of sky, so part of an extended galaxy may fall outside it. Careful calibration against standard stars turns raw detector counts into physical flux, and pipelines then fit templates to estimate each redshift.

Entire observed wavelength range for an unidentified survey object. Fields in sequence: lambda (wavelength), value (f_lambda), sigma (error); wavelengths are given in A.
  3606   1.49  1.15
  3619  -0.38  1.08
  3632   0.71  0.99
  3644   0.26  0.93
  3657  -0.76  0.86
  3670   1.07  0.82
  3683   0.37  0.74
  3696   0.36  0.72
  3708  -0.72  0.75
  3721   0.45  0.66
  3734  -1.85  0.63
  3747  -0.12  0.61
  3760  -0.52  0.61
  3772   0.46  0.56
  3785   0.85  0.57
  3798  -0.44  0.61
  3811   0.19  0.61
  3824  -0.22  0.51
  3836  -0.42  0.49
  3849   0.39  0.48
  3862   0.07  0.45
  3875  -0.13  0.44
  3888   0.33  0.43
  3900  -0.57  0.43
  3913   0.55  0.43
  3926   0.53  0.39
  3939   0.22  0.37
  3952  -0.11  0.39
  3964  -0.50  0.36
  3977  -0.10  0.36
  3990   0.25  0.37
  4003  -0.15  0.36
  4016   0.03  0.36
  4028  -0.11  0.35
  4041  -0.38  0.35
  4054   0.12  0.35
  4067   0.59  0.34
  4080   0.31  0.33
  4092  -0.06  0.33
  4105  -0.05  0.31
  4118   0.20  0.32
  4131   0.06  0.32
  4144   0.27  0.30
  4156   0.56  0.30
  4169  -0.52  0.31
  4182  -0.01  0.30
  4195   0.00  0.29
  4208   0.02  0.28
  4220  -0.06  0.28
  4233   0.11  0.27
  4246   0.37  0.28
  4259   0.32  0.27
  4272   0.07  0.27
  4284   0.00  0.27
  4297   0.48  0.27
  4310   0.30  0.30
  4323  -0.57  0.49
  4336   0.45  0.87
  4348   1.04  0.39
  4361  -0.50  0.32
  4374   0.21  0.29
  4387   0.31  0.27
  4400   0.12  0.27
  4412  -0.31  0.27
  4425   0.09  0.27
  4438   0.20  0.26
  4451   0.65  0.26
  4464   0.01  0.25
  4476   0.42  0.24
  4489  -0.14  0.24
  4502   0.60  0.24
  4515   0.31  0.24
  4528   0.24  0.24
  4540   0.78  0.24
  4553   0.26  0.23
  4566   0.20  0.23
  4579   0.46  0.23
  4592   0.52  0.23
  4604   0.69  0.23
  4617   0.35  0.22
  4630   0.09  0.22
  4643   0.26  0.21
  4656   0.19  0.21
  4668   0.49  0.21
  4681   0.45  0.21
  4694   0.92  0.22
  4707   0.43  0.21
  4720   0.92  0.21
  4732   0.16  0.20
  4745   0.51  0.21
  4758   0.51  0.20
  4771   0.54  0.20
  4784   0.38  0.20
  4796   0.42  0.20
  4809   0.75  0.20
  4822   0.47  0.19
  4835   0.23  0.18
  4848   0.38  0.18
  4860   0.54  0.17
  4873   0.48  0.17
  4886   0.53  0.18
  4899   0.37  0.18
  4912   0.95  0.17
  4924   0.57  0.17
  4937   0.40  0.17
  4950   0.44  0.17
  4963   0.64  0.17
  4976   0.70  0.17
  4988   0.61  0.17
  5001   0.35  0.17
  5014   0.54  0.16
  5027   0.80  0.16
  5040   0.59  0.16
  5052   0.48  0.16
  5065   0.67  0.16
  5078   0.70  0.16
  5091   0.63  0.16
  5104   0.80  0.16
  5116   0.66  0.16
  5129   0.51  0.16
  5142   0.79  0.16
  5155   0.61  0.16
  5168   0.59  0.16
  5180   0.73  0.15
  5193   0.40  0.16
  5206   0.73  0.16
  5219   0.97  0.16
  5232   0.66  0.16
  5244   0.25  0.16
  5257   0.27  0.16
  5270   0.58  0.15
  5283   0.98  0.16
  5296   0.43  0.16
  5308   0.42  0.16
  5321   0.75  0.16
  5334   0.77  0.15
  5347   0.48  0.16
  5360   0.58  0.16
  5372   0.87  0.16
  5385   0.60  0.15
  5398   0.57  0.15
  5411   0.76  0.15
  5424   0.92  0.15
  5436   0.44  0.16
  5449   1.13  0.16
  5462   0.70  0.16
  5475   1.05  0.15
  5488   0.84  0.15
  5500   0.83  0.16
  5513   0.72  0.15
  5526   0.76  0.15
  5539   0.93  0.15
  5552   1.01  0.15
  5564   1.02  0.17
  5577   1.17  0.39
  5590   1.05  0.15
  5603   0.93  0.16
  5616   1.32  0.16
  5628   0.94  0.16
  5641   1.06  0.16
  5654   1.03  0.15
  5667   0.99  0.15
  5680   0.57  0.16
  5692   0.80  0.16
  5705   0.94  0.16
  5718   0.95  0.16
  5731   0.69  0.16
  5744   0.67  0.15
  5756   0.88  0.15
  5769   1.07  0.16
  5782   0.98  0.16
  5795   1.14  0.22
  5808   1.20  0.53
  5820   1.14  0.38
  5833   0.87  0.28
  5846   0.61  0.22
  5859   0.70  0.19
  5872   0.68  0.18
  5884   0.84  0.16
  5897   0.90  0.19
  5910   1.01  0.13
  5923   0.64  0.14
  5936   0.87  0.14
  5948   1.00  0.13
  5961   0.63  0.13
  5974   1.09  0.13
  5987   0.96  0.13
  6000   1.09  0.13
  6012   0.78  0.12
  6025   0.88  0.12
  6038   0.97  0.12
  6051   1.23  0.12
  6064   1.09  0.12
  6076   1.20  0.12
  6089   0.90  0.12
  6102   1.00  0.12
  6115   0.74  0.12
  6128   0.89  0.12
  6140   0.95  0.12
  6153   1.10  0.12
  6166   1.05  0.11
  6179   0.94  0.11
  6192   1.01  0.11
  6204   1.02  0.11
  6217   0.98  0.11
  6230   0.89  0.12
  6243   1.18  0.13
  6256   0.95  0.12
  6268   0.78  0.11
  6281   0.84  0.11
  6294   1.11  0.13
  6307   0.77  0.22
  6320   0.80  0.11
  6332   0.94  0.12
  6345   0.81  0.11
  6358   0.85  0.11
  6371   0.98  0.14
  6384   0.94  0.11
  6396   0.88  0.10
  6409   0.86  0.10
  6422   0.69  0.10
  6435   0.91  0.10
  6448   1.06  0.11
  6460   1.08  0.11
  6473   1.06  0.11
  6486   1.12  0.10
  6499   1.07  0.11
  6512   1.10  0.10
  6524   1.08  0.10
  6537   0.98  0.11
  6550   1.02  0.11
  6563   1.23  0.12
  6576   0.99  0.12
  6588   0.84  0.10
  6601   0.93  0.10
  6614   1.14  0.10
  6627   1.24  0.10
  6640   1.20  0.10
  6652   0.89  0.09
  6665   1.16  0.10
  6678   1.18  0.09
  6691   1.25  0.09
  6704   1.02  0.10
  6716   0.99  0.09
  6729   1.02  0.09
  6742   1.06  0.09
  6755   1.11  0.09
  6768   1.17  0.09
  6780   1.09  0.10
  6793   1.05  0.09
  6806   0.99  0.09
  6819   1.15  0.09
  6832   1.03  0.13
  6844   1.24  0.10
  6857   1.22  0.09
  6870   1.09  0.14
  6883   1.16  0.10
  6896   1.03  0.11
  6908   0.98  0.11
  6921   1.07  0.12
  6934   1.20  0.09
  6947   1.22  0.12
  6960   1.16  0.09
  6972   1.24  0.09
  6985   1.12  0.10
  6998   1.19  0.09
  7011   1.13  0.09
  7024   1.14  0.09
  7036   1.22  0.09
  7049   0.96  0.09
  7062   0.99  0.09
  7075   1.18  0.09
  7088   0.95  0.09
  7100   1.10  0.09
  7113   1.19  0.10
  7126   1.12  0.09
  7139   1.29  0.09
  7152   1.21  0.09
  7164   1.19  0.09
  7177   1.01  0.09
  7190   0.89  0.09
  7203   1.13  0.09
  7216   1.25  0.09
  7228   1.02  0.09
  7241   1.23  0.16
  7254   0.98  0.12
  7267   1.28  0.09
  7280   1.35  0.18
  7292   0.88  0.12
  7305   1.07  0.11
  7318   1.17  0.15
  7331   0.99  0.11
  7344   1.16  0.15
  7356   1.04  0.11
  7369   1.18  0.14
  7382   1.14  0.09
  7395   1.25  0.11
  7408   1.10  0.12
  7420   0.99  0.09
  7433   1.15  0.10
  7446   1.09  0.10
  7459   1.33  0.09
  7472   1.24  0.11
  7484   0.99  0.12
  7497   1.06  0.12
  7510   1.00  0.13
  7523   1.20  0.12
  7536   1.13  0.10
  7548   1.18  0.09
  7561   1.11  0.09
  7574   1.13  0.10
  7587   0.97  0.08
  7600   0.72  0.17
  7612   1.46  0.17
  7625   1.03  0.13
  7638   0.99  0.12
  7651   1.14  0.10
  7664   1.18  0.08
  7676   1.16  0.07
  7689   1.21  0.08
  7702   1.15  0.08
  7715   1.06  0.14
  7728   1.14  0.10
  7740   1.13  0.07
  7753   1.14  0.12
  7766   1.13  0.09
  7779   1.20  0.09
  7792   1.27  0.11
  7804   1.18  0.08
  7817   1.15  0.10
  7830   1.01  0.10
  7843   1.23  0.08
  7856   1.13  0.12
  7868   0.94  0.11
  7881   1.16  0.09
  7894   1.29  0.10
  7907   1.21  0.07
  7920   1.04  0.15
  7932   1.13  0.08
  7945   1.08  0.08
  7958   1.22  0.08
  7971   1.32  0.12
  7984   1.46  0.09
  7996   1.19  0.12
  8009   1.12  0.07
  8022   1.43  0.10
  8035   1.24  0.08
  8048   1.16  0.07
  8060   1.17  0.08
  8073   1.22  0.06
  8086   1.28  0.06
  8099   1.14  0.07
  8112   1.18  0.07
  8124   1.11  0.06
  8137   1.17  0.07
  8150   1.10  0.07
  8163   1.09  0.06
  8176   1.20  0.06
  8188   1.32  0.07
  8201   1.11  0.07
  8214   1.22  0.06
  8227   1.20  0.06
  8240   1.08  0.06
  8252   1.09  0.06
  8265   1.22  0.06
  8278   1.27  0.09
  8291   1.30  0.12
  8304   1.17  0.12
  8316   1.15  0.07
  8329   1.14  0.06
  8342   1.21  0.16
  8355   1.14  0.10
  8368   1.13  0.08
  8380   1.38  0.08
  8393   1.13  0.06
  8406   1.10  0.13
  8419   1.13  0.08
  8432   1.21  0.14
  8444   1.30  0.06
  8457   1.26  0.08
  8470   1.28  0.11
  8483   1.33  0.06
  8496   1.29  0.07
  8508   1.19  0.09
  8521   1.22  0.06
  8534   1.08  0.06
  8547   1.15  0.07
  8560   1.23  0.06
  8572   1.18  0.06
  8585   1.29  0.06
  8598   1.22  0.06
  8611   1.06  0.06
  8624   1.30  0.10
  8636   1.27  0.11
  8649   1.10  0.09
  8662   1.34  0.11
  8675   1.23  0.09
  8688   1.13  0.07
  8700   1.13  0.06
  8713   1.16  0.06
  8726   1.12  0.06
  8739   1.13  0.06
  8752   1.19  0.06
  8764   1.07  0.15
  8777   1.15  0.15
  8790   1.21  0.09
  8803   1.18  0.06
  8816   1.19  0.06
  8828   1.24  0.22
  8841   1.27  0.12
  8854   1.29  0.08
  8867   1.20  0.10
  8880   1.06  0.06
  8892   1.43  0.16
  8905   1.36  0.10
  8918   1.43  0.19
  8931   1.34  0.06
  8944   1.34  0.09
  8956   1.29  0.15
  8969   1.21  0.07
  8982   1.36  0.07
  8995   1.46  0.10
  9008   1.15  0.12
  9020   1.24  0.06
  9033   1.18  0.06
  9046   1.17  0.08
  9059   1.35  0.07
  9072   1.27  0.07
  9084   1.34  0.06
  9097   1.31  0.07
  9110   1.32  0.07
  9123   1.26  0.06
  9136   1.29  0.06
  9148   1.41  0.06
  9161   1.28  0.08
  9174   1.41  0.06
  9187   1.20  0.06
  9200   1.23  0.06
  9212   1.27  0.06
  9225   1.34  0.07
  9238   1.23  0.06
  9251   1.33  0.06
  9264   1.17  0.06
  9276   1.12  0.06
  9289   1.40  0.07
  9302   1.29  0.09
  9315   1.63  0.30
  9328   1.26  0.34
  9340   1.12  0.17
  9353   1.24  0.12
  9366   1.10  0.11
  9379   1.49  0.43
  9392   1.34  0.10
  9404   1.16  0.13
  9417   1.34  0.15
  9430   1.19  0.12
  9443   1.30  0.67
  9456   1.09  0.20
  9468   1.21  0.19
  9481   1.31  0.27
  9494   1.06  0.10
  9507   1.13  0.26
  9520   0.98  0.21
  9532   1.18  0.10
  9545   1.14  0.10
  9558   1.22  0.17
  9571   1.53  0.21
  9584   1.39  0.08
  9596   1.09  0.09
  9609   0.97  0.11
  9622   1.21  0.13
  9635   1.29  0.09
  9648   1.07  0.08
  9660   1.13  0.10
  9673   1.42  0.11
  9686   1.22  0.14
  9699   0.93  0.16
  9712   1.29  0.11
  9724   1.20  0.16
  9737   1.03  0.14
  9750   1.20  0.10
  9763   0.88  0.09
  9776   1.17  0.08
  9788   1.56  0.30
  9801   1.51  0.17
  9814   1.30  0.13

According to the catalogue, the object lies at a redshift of 0.22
